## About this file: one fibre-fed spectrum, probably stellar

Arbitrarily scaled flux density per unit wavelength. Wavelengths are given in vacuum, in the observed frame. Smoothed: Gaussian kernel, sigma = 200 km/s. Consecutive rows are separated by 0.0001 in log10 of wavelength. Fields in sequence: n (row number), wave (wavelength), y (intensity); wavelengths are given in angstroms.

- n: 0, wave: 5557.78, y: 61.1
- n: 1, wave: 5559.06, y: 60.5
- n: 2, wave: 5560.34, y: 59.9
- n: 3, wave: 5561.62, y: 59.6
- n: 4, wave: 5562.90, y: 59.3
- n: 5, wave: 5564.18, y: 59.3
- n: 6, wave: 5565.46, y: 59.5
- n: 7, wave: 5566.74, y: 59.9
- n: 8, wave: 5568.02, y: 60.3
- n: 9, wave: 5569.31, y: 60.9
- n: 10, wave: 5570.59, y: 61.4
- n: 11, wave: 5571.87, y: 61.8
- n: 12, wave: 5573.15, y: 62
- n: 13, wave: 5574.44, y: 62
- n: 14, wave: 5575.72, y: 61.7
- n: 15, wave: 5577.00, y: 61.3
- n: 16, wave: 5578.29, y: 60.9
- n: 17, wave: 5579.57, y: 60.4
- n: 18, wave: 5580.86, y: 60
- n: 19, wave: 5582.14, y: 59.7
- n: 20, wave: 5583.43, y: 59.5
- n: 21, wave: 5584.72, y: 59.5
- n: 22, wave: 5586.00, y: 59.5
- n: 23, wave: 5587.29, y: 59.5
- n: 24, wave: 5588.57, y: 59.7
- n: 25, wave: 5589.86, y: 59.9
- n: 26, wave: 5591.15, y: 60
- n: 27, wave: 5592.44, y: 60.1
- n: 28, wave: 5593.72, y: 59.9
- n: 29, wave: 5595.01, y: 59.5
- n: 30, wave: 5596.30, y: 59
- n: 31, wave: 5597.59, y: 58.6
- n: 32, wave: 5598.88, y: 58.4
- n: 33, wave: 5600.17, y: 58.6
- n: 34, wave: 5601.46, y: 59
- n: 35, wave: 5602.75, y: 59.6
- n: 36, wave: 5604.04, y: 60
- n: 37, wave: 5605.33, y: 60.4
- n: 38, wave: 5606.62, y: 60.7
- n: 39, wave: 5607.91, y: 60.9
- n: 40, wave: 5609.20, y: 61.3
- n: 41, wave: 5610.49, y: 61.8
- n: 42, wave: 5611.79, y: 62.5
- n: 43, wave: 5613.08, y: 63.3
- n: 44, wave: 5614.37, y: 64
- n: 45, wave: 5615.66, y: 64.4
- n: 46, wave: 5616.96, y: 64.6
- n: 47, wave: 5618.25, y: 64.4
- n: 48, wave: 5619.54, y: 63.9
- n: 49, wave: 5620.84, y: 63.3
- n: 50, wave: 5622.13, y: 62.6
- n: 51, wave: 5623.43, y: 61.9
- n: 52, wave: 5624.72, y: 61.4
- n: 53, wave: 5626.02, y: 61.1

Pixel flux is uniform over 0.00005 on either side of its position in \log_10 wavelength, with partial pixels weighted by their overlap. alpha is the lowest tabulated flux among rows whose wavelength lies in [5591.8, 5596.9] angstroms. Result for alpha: 59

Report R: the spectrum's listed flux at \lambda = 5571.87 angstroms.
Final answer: 61.8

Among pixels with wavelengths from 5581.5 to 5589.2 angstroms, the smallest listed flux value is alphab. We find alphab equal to 59.5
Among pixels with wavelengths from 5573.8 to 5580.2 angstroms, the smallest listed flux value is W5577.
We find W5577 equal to 60.4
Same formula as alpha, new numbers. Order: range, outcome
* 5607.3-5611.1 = 60.9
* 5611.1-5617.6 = 62.5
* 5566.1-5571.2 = 59.9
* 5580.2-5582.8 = 59.7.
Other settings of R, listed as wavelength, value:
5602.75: 59.6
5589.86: 59.9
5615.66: 64.4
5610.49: 61.8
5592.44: 60.1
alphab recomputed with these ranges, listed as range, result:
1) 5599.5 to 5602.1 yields 58.6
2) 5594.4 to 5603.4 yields 58.4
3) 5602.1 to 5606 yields 59.6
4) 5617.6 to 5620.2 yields 63.9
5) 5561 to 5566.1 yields 59.3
